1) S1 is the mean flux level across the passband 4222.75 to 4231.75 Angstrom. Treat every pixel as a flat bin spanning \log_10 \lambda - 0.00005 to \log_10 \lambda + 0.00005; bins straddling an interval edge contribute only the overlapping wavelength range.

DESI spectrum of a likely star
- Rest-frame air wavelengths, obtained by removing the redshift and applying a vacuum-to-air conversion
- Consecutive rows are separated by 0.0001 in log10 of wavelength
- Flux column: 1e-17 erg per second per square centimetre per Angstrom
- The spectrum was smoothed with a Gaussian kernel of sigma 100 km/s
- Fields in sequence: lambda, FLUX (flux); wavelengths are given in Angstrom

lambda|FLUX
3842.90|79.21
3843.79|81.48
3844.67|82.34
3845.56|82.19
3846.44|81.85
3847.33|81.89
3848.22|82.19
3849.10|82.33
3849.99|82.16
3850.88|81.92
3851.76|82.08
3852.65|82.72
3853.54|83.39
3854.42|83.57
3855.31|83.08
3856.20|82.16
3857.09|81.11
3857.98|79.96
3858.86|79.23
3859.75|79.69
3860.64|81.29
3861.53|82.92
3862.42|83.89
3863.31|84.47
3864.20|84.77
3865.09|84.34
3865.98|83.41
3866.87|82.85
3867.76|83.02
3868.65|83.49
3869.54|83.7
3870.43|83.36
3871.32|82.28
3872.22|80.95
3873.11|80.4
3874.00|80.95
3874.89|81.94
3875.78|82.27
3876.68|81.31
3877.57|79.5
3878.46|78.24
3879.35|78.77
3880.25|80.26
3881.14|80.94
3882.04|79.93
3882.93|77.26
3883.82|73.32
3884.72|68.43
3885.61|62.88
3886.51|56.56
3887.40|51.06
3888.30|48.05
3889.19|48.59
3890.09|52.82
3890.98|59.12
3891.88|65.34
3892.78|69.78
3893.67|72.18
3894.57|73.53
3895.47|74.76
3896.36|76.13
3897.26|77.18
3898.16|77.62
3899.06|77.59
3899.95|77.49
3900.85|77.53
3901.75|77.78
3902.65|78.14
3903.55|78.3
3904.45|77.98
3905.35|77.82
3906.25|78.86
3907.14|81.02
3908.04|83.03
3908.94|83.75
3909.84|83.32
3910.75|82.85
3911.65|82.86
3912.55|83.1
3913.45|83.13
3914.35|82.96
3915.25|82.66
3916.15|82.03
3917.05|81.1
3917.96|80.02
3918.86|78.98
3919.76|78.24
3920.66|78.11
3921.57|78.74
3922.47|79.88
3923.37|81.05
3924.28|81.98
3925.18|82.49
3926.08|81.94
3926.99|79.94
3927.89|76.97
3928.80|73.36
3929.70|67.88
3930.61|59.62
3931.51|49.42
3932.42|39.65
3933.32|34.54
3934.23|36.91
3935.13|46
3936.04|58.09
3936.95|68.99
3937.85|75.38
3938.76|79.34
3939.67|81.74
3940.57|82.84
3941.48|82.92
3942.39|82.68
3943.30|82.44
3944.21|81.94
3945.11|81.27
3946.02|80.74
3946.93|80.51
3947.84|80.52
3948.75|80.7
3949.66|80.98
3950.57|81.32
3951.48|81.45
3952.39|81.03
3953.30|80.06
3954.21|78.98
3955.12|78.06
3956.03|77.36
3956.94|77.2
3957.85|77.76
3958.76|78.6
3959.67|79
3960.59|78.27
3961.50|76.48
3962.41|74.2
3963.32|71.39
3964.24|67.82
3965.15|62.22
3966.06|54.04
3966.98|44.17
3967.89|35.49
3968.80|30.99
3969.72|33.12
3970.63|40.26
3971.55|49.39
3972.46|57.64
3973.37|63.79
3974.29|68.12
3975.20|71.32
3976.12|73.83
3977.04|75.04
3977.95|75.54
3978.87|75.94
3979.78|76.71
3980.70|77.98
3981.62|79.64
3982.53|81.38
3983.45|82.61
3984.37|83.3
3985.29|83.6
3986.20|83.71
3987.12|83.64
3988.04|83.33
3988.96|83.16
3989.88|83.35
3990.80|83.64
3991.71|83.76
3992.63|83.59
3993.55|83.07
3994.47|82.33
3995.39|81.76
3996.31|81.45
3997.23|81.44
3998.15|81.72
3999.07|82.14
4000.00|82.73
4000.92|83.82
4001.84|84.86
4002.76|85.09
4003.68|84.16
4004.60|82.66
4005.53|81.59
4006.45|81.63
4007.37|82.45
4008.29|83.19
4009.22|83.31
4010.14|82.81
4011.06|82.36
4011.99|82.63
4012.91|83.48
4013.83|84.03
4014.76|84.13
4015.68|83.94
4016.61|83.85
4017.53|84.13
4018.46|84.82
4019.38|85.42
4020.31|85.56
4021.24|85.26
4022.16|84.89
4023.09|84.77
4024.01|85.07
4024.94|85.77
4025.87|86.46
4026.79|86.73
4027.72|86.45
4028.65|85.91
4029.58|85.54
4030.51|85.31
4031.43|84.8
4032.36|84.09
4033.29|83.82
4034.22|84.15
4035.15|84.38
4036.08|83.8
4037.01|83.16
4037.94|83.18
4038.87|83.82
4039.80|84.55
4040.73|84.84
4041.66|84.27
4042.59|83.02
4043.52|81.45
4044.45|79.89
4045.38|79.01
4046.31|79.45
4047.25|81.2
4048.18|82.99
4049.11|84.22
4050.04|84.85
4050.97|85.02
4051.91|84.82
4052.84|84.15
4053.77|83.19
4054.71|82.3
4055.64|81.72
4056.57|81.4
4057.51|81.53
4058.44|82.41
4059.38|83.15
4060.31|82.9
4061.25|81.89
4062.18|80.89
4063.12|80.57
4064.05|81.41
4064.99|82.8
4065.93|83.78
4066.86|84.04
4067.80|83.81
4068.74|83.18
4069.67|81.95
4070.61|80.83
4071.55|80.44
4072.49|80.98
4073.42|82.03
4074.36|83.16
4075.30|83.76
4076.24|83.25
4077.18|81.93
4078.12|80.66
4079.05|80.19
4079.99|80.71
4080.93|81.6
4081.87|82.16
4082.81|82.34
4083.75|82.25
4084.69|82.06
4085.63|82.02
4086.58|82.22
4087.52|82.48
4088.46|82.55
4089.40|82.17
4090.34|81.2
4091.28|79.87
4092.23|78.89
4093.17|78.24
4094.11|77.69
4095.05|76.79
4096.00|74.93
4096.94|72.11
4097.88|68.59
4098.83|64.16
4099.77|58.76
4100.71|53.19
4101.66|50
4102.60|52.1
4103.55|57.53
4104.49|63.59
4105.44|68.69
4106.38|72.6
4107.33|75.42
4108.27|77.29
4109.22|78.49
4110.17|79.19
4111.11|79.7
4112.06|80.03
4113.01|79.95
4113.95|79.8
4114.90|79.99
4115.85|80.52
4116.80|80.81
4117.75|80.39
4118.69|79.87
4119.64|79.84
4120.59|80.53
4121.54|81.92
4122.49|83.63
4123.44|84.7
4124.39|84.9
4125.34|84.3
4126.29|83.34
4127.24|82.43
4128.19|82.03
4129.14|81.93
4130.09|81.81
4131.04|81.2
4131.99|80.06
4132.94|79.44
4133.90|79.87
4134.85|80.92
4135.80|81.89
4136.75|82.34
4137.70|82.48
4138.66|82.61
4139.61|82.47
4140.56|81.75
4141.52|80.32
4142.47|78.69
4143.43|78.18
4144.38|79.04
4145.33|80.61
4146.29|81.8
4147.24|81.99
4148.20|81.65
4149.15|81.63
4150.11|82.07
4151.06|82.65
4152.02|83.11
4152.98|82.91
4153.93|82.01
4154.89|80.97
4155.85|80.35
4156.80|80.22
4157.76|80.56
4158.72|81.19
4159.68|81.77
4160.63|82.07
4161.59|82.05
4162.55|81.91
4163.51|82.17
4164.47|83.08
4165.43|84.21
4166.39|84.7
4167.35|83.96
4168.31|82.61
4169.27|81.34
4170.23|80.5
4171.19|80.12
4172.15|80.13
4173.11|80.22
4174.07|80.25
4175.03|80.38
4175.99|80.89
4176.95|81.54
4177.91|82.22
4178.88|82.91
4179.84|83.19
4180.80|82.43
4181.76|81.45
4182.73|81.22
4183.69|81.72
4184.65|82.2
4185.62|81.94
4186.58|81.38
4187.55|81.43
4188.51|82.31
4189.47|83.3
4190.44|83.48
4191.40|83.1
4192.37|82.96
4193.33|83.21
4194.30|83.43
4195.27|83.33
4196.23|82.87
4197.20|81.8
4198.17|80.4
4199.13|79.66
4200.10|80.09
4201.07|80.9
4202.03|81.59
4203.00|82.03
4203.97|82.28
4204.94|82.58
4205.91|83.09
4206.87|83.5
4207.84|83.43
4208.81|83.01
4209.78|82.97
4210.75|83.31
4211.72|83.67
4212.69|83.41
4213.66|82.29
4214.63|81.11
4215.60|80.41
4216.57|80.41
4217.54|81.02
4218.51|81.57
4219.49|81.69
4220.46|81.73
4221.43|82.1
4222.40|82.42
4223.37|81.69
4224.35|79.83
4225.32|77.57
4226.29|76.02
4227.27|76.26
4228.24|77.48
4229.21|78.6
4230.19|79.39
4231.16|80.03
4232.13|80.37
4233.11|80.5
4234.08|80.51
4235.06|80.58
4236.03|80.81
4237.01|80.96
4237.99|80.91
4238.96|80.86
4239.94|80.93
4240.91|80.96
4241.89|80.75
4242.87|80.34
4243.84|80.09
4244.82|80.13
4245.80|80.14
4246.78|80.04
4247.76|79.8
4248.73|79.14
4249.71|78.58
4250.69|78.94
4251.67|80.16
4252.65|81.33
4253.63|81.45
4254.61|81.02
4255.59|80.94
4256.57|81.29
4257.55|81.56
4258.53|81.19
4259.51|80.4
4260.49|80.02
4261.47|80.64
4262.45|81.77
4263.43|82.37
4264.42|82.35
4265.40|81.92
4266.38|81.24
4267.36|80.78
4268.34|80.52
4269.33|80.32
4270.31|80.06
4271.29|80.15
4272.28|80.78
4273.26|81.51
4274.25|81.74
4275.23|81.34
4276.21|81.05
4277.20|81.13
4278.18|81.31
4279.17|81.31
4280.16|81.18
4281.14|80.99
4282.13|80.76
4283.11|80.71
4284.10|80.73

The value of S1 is 78.7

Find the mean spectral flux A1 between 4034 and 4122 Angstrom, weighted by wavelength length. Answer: 79.2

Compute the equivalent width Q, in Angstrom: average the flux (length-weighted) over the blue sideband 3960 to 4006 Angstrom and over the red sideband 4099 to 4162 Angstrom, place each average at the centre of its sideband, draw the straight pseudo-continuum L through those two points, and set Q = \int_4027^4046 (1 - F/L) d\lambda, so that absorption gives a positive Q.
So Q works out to -2.15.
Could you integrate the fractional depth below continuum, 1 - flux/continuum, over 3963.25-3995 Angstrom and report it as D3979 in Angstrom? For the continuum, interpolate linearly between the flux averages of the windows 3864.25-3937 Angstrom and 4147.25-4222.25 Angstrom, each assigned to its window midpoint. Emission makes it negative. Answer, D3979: 2.6 Angstrom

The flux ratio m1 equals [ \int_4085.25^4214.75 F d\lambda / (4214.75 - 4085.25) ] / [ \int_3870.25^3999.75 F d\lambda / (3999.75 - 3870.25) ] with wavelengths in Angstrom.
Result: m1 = 1.08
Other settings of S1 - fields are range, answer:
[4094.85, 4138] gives 76.2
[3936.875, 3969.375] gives 74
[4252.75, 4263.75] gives 81.2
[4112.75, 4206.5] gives 81.7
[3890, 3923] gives 77.7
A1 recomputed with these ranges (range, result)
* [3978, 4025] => 82.9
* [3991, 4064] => 83.4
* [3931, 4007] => 73.4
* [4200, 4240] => 81.1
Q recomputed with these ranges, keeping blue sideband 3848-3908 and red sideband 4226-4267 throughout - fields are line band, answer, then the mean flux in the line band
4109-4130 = -0.56 Angstrom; 81.3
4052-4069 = -0.84 Angstrom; 82.5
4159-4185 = -0.73 Angstrom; 81.9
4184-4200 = -0.48 Angstrom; 82.2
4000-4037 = -2.81 Angstrom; 84.3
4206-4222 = -0.44 Angstrom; 82.3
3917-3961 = 1.72 Angstrom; 74.6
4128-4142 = -0.36 Angstrom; 81.4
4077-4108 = 1.88 Angstrom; 74.2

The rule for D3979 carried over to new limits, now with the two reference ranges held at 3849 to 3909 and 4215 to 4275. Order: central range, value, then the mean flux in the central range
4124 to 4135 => -0.34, 81.9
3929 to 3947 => 2.36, 67.5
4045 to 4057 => -0.61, 82.7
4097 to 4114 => 2.26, 68.7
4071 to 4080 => -0.33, 81.8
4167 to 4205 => -0.90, 81.8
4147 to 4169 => -0.69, 82.1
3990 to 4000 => -0.56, 82.5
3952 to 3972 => 3.36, 64.7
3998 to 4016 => -1.13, 83.2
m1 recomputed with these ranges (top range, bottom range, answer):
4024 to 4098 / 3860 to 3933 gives 1.08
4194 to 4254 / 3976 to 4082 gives 0.98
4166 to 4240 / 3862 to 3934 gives 1.08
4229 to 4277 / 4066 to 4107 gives 1.06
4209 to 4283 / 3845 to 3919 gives 1.03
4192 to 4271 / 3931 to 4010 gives 1.10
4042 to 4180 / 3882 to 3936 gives 1.11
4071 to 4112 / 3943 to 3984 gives 1.07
